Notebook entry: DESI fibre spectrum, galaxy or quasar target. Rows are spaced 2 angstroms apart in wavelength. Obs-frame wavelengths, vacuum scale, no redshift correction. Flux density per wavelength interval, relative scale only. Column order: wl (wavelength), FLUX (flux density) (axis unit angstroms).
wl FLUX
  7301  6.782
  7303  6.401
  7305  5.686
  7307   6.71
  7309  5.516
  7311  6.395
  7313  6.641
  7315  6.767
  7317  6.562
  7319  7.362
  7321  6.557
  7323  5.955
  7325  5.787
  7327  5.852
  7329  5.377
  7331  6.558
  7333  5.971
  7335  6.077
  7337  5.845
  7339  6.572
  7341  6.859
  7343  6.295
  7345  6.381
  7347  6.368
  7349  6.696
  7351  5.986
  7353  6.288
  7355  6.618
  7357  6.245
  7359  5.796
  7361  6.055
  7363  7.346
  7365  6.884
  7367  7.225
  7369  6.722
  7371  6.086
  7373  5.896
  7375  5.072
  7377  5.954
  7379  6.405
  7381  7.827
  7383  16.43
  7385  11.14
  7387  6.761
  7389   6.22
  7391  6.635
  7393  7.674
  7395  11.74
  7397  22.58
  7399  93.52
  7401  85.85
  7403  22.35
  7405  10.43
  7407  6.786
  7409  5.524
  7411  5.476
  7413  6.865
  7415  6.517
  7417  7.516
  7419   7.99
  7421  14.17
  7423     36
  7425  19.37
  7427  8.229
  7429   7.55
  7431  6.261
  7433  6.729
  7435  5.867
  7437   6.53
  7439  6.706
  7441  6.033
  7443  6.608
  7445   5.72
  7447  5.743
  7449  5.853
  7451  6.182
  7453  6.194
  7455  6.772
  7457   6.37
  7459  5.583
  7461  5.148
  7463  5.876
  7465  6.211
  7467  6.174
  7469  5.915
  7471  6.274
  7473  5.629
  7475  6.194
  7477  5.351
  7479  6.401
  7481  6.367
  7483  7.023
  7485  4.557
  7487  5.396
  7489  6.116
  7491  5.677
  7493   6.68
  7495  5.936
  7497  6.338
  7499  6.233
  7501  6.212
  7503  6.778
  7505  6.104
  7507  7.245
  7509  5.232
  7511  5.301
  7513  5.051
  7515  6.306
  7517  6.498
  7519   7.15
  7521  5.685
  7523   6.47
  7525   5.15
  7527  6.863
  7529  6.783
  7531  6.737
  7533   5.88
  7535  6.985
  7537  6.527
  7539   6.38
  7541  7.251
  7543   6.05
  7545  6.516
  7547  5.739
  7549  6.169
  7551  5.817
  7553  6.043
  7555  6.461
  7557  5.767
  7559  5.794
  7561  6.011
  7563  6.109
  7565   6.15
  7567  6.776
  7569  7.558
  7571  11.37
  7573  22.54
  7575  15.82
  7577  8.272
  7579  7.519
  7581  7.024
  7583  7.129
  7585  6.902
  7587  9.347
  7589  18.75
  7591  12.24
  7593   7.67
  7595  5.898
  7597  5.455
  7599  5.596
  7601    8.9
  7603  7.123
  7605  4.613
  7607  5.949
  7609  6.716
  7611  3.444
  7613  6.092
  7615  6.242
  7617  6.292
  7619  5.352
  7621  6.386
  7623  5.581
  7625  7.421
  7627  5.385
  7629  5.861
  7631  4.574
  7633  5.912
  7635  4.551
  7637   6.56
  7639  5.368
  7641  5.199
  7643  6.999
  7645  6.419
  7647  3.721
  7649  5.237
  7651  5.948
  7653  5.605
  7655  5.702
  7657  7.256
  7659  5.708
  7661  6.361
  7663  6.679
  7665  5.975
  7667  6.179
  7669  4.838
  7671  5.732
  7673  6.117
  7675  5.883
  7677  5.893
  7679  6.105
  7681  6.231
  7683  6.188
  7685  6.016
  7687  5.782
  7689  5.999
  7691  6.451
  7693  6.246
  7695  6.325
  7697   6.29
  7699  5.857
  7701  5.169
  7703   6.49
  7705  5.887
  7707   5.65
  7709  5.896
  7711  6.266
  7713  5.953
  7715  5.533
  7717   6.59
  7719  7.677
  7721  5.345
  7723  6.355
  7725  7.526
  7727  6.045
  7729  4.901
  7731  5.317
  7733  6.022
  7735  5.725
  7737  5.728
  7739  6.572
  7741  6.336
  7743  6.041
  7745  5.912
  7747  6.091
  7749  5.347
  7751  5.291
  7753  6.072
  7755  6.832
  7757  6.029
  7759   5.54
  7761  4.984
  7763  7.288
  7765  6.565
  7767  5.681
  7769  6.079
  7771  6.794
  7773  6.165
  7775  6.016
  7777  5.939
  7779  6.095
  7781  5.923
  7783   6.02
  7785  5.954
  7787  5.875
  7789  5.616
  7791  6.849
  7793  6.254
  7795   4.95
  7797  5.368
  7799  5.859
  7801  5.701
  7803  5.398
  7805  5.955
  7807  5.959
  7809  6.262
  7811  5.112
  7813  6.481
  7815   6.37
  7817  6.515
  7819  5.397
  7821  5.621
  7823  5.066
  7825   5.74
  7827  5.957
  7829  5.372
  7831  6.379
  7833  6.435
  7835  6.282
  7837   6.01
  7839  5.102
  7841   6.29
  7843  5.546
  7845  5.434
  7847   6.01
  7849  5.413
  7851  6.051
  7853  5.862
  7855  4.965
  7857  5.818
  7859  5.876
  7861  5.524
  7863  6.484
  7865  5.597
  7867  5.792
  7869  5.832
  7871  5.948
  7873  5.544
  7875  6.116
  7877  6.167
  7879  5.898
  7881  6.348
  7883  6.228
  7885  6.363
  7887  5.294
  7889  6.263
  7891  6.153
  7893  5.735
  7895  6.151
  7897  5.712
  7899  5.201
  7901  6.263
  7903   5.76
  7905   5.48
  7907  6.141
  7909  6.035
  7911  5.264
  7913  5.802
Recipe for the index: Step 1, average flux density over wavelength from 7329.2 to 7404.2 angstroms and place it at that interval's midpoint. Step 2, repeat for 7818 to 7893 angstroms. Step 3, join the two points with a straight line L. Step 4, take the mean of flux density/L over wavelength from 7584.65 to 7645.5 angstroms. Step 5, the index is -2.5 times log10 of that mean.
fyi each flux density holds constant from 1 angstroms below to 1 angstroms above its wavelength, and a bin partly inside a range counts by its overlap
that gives 0.319 mag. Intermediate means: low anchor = 12.3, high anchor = 5.84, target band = 6.74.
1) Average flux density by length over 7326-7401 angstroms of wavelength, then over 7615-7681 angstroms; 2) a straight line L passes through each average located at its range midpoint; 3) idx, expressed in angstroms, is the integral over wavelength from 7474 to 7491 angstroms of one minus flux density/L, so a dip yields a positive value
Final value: 5.4 angstroms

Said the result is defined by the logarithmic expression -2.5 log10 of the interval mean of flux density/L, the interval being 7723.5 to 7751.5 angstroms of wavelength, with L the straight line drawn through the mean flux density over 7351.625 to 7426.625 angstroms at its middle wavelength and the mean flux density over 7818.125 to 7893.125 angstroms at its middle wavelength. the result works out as 0.30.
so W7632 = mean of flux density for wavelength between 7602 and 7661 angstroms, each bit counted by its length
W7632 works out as 5.78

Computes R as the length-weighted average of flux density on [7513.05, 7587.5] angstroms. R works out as 7.35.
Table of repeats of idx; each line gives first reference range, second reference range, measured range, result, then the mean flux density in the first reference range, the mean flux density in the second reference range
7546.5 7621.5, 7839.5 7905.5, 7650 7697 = 7.2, 7.73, 5.85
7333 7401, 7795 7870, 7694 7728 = 4.9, 11.2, 5.79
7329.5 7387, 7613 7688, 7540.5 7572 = -2.0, 6.9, 5.87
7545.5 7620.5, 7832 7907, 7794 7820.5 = 2.0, 7.73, 5.87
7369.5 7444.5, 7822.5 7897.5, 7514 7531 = 7.8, 13.8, 5.87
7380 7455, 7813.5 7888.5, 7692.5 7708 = 4.8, 13.8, 5.86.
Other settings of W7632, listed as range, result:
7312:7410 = 10.9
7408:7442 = 9.61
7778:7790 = 5.91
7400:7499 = 9.3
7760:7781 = 6.15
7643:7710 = 5.95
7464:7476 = 6.07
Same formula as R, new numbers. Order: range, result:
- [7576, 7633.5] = 7.03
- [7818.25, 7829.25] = 5.54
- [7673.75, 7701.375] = 6.05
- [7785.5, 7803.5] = 5.78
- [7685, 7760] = 6.03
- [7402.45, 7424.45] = 11.7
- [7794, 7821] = 5.79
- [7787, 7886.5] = 5.86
